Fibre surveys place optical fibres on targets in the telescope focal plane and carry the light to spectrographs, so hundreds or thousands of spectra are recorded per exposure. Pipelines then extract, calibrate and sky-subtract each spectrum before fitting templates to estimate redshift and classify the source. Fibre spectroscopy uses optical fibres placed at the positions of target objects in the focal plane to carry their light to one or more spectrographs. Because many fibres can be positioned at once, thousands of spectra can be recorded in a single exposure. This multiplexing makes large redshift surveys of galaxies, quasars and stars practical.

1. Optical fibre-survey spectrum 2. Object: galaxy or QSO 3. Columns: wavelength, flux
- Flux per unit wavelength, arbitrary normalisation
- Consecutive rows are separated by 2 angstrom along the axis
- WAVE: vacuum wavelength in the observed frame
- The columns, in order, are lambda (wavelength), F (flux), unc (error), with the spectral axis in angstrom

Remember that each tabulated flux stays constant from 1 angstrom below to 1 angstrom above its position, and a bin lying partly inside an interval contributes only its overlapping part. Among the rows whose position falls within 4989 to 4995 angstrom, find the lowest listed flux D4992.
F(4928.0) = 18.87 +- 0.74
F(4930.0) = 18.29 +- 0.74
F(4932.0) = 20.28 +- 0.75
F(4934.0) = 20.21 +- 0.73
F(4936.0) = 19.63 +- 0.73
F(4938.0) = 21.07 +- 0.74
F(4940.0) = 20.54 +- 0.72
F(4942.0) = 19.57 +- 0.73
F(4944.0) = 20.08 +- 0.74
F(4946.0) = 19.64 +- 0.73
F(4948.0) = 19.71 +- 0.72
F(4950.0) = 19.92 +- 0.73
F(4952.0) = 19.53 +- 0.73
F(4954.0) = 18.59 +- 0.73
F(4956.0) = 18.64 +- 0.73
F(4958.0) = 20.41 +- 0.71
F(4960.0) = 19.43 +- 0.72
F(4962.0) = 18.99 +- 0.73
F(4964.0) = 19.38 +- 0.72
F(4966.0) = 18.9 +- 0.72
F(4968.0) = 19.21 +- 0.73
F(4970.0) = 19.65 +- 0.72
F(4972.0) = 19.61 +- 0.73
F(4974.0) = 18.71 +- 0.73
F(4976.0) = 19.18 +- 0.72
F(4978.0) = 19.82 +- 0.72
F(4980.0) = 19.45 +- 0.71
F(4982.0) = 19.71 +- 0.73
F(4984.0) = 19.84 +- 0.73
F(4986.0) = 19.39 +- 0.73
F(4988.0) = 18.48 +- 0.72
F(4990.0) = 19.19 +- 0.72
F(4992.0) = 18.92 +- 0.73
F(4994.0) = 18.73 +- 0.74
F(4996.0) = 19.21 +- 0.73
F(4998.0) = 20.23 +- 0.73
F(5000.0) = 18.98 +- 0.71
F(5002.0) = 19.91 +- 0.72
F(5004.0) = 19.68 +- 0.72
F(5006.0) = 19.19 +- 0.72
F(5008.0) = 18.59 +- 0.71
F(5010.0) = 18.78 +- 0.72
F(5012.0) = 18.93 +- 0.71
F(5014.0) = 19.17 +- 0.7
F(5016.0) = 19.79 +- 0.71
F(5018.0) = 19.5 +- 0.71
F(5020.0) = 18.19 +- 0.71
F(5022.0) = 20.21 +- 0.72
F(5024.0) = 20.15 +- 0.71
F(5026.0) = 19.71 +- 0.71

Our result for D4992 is 18.73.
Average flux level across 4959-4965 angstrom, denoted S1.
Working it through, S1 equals 19.3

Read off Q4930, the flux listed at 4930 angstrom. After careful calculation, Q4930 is 18.29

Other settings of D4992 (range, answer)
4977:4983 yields 19.45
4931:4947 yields 19.57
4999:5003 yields 18.98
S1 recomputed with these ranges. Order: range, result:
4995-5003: 19.6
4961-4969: 19.1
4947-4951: 19.8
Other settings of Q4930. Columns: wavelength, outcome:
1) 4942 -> 19.57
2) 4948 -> 19.71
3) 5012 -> 18.93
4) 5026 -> 19.71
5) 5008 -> 18.59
